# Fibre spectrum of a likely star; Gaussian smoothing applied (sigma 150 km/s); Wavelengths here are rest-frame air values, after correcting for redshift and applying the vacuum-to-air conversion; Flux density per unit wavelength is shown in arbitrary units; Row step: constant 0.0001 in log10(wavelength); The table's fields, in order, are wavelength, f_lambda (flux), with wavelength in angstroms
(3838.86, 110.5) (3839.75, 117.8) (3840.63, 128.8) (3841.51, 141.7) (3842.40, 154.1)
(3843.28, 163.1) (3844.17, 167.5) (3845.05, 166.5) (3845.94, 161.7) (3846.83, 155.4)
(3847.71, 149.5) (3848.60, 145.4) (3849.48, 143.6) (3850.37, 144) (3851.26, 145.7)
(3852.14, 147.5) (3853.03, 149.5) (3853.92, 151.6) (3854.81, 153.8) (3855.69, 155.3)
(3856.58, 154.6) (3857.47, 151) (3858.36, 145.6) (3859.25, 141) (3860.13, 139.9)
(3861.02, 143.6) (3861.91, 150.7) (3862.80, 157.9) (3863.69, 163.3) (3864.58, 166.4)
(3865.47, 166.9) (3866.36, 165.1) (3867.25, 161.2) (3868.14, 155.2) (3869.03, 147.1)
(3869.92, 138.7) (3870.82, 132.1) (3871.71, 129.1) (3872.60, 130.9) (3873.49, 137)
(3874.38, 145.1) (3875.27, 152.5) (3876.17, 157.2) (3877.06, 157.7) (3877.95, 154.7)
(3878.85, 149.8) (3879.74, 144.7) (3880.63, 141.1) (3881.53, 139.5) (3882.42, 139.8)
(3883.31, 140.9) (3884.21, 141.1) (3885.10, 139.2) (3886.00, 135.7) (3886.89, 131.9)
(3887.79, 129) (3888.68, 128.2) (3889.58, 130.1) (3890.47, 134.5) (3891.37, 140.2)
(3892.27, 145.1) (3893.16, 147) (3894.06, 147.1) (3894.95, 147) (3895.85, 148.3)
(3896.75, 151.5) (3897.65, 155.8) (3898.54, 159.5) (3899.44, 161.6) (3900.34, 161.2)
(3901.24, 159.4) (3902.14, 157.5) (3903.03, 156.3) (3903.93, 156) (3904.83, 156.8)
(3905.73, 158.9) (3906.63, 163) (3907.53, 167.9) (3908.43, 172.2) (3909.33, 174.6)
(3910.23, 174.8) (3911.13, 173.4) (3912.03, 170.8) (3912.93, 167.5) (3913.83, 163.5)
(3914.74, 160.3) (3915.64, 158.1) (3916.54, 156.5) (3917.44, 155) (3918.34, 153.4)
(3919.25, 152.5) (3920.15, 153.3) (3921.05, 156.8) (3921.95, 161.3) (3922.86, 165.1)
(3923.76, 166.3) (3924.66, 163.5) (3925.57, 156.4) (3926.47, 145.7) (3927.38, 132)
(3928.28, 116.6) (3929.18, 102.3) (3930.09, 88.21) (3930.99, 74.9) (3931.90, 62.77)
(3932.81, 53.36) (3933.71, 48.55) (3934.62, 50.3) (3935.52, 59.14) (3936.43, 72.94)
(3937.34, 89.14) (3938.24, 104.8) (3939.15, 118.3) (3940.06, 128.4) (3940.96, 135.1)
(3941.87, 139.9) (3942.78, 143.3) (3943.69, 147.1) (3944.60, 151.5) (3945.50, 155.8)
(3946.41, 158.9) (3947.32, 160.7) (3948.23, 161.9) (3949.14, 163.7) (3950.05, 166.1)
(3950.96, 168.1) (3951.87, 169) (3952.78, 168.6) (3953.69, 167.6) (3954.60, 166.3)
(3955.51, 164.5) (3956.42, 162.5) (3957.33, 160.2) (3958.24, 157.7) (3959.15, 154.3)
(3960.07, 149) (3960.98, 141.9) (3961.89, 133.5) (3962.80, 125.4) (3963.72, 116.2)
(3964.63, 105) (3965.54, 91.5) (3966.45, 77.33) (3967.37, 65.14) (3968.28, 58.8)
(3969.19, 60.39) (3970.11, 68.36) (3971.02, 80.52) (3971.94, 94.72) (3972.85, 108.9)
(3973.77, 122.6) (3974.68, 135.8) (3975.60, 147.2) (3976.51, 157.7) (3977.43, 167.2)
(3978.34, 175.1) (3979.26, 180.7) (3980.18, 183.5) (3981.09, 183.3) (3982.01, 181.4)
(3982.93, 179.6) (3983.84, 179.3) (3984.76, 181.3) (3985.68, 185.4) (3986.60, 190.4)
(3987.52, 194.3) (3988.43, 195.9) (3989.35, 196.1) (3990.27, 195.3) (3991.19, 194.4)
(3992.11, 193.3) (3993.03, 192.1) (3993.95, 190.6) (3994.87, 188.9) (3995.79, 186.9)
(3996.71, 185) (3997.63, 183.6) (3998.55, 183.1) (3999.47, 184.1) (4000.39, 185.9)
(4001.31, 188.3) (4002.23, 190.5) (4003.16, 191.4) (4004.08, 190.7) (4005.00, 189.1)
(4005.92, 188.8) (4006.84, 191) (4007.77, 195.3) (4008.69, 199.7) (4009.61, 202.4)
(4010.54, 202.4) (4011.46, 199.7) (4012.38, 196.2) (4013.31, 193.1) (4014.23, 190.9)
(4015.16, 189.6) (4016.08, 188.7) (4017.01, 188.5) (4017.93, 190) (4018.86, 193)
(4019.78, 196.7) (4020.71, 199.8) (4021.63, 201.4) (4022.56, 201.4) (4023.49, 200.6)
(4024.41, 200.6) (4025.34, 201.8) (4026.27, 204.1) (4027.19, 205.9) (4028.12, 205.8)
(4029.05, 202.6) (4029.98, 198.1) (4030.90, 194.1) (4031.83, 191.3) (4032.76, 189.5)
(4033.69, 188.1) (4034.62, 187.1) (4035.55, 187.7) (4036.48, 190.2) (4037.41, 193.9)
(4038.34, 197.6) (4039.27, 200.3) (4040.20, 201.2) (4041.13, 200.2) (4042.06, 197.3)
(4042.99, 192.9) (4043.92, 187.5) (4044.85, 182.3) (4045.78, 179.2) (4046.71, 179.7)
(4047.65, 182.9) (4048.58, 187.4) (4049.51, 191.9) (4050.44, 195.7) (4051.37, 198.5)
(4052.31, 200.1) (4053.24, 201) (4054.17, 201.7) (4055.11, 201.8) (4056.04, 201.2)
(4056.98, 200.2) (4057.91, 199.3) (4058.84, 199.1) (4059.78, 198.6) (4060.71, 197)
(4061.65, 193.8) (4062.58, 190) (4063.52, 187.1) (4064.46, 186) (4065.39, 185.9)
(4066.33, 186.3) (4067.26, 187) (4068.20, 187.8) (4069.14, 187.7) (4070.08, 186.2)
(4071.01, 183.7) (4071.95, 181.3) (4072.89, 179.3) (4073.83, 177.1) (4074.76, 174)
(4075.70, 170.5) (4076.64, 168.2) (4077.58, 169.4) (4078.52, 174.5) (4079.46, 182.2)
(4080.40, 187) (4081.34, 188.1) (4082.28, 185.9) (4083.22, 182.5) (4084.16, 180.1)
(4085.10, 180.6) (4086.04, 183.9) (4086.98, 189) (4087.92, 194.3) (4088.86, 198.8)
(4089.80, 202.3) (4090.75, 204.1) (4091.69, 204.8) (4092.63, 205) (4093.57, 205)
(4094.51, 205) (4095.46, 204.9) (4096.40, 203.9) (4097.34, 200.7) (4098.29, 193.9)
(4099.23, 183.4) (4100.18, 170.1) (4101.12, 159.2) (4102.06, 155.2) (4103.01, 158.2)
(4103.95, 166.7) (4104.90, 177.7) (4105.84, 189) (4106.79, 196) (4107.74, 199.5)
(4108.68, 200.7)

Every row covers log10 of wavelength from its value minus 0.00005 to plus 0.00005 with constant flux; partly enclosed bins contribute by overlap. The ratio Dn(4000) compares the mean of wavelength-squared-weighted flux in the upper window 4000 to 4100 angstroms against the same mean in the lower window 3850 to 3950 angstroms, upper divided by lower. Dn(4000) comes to 1.5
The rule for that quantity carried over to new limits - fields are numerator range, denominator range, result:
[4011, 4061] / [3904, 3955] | 1.47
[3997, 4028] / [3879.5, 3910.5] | 1.38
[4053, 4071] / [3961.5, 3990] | 1.44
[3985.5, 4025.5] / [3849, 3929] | 1.35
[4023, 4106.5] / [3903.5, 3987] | 1.44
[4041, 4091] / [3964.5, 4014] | 1.18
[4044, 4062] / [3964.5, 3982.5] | 1.64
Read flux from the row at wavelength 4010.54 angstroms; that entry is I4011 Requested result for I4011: 202.4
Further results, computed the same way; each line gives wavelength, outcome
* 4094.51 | 205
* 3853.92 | 151.6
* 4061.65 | 193.8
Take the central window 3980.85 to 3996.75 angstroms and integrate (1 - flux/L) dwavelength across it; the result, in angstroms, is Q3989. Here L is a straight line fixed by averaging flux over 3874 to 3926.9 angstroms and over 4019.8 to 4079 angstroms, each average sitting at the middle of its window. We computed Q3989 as -1.1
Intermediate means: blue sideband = 153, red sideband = 192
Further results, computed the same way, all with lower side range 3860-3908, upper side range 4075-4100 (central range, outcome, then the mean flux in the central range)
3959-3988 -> 5.3 angstroms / 137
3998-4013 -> -1.7 angstroms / 192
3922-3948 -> 6.6 angstroms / 119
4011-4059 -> -4.3 angstroms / 195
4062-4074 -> 0.0 angstroms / 185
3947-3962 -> 0.2 angstroms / 160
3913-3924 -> -0.2 angstroms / 159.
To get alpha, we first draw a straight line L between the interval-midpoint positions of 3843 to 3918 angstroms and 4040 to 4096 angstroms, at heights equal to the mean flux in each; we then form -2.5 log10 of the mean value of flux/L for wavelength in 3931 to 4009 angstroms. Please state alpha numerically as 0.147 mag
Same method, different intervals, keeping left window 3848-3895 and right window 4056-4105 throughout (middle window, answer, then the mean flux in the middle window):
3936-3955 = 0.11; 145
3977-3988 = -0.09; 182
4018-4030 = -0.14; 201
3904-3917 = -0.08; 165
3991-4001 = -0.11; 188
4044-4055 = -0.06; 191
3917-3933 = 0.18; 132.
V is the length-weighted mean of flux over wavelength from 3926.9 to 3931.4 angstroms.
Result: 103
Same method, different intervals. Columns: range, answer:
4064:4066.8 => 187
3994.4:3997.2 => 187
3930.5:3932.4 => 68.8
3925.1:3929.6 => 131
